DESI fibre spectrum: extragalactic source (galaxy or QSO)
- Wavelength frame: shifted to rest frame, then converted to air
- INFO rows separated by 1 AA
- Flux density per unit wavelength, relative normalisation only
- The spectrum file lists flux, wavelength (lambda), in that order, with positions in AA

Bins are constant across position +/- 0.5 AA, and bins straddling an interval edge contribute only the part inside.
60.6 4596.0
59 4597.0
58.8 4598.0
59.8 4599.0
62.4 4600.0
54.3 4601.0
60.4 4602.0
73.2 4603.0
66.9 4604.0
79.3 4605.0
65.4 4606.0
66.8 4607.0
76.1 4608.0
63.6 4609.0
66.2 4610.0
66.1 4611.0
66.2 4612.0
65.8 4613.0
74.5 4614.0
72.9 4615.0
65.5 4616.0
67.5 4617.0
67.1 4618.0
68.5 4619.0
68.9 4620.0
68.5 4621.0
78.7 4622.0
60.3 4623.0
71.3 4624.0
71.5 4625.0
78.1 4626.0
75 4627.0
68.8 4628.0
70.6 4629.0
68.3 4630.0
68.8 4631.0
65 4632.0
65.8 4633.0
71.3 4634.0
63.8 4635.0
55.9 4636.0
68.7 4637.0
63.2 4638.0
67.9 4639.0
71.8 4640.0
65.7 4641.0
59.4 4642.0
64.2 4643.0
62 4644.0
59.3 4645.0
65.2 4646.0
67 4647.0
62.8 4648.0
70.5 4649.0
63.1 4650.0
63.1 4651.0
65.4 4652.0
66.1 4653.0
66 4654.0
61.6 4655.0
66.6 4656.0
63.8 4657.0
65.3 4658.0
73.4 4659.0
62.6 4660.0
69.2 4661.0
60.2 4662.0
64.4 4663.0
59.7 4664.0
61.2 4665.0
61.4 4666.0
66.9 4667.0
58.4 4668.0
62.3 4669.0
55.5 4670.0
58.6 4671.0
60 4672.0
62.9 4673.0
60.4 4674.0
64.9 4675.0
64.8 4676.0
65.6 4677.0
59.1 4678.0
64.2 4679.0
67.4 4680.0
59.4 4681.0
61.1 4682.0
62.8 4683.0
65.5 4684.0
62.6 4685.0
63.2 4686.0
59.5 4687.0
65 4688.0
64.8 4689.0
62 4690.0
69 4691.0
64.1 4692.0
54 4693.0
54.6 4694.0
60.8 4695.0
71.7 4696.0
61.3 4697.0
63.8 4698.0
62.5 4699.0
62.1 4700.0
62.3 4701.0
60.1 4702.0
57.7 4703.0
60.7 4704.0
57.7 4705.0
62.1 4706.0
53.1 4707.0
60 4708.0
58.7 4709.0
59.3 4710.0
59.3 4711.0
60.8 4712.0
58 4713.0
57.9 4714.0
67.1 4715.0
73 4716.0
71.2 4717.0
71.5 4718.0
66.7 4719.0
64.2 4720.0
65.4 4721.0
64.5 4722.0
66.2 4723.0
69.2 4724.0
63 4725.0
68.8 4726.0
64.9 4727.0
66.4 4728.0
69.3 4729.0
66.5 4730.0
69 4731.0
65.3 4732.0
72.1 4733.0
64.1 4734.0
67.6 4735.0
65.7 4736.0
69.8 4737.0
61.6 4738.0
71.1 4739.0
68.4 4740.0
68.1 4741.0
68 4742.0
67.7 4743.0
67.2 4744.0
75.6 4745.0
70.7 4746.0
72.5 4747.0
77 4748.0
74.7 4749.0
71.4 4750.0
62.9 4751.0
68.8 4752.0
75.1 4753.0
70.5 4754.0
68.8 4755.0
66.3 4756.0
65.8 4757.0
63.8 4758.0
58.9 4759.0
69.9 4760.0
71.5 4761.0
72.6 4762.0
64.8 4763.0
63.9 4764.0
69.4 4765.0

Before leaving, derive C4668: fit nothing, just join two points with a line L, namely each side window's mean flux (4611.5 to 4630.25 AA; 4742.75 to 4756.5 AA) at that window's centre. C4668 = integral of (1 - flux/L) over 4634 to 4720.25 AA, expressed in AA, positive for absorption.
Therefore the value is 8.8 AA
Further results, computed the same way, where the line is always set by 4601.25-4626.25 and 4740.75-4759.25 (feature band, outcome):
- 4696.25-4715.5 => 2.4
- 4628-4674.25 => 3.2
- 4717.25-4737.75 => 0.7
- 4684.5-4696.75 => 1.2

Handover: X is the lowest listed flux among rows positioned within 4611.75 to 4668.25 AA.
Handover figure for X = 55.9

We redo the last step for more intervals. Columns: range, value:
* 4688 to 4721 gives 53.1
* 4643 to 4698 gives 54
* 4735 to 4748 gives 61.6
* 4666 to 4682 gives 55.5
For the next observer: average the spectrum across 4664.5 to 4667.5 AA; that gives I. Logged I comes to 63.2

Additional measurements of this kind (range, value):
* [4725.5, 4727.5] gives 66.8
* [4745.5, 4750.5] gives 73.3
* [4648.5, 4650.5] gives 66.8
